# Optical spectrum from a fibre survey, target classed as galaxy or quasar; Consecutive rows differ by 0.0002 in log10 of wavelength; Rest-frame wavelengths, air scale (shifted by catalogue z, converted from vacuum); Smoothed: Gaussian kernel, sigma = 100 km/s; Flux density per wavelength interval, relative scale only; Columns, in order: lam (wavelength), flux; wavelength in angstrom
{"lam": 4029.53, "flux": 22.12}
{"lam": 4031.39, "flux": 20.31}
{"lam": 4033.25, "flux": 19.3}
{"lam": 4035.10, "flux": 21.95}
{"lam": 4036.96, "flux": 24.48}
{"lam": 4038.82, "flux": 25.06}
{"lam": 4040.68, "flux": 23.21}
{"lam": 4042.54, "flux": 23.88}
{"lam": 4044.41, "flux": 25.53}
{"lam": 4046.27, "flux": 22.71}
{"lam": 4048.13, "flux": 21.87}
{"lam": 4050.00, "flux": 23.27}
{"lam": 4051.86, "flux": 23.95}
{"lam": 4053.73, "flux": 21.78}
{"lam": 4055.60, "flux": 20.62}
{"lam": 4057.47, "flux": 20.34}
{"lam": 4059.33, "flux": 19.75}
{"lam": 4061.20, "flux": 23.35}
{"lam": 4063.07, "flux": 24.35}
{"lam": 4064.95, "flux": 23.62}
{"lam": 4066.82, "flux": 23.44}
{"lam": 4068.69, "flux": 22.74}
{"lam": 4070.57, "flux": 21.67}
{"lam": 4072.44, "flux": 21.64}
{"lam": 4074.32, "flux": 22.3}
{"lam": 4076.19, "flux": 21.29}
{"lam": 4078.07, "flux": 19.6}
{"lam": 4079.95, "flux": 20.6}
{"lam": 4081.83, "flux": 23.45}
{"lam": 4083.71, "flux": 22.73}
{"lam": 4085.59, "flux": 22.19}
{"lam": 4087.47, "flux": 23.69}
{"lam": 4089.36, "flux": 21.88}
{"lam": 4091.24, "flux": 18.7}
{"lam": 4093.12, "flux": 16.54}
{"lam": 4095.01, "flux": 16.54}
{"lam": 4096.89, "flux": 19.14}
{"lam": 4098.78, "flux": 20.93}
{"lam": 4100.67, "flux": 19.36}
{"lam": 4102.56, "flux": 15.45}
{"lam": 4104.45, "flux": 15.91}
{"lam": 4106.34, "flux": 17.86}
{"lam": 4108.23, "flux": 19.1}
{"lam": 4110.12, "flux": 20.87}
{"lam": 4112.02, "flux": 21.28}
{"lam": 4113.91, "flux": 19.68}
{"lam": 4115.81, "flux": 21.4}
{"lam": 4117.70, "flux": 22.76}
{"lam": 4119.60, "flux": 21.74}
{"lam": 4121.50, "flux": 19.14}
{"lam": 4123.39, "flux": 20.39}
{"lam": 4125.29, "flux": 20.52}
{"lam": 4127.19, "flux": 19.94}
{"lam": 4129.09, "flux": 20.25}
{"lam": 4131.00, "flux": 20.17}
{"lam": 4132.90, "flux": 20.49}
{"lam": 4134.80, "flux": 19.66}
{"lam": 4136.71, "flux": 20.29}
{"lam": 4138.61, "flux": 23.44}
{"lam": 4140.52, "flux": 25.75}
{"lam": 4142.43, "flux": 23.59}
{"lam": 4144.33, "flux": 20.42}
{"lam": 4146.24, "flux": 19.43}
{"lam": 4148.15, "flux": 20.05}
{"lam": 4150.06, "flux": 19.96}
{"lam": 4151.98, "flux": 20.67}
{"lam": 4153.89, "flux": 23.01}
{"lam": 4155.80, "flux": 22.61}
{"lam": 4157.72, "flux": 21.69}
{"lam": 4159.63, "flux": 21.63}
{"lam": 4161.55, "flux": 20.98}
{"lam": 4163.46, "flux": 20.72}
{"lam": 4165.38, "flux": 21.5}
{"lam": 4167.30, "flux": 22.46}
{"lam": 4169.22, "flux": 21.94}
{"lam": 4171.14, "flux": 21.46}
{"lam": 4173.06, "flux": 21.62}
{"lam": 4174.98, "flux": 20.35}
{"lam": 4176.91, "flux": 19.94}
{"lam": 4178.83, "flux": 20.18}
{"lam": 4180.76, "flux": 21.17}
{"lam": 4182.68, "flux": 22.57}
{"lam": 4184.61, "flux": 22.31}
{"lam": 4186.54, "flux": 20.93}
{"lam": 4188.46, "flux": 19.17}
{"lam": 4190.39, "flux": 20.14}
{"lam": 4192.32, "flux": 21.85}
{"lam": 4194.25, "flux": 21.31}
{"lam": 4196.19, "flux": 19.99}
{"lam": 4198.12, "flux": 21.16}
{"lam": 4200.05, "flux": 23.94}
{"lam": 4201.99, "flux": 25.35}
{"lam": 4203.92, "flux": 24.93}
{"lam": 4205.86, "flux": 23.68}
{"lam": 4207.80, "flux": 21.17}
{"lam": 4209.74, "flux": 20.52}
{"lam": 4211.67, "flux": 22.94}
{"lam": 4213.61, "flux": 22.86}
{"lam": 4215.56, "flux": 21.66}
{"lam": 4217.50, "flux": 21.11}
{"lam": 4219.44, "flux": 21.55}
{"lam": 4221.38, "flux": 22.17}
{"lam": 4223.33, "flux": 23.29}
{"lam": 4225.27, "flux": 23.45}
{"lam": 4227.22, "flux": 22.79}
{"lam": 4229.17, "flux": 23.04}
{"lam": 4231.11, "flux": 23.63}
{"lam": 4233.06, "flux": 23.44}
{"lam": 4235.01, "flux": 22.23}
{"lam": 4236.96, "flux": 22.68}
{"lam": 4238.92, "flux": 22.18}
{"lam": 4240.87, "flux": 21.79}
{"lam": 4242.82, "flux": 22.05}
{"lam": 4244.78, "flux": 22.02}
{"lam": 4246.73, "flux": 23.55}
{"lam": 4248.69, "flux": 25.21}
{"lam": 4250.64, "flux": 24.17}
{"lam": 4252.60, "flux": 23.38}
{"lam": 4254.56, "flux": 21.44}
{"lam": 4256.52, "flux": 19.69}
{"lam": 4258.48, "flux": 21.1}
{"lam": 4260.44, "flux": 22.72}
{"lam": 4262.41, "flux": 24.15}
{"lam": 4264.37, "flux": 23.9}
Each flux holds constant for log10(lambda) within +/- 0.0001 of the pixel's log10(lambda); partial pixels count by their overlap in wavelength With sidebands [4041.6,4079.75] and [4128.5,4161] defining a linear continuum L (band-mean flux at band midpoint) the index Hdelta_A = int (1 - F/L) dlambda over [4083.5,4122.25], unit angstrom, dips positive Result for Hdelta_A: 3.6 angstrom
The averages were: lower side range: 22.3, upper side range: 21.4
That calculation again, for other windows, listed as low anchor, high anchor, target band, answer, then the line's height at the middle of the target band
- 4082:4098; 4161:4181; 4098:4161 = 0.4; 20.7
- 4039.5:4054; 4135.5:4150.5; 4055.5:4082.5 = 1.2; 23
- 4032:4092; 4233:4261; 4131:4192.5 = 3.1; 22.4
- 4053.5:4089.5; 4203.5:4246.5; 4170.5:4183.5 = 0.8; 22.4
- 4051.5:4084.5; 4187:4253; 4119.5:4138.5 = 1.6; 22.2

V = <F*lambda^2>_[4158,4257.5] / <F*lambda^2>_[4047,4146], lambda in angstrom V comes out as 1.1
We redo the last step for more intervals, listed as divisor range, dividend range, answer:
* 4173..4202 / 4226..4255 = 1.11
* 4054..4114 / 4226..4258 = 1.18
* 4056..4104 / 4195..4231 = 1.15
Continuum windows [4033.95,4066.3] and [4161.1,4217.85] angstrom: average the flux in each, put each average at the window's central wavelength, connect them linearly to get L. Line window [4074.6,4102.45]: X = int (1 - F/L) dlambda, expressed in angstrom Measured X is 2.7 angstrom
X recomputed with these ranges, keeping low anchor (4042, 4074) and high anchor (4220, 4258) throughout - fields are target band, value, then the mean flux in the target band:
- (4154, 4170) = 0.64 angstrom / 21.8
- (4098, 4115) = 2.77 angstrom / 18.9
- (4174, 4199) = 2.01 angstrom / 20.8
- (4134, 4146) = 0.31 angstrom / 22.1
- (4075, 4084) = 0.45 angstrom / 21.5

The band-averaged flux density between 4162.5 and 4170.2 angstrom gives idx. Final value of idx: 21.7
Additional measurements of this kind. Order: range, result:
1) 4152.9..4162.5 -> 22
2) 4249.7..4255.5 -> 23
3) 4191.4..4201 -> 21.6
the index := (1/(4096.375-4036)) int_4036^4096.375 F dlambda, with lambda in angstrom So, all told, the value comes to 22.1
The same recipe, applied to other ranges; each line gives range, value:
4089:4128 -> 19.5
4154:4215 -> 21.7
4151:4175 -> 21.6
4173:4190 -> 20.9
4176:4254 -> 22.3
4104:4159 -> 20.8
